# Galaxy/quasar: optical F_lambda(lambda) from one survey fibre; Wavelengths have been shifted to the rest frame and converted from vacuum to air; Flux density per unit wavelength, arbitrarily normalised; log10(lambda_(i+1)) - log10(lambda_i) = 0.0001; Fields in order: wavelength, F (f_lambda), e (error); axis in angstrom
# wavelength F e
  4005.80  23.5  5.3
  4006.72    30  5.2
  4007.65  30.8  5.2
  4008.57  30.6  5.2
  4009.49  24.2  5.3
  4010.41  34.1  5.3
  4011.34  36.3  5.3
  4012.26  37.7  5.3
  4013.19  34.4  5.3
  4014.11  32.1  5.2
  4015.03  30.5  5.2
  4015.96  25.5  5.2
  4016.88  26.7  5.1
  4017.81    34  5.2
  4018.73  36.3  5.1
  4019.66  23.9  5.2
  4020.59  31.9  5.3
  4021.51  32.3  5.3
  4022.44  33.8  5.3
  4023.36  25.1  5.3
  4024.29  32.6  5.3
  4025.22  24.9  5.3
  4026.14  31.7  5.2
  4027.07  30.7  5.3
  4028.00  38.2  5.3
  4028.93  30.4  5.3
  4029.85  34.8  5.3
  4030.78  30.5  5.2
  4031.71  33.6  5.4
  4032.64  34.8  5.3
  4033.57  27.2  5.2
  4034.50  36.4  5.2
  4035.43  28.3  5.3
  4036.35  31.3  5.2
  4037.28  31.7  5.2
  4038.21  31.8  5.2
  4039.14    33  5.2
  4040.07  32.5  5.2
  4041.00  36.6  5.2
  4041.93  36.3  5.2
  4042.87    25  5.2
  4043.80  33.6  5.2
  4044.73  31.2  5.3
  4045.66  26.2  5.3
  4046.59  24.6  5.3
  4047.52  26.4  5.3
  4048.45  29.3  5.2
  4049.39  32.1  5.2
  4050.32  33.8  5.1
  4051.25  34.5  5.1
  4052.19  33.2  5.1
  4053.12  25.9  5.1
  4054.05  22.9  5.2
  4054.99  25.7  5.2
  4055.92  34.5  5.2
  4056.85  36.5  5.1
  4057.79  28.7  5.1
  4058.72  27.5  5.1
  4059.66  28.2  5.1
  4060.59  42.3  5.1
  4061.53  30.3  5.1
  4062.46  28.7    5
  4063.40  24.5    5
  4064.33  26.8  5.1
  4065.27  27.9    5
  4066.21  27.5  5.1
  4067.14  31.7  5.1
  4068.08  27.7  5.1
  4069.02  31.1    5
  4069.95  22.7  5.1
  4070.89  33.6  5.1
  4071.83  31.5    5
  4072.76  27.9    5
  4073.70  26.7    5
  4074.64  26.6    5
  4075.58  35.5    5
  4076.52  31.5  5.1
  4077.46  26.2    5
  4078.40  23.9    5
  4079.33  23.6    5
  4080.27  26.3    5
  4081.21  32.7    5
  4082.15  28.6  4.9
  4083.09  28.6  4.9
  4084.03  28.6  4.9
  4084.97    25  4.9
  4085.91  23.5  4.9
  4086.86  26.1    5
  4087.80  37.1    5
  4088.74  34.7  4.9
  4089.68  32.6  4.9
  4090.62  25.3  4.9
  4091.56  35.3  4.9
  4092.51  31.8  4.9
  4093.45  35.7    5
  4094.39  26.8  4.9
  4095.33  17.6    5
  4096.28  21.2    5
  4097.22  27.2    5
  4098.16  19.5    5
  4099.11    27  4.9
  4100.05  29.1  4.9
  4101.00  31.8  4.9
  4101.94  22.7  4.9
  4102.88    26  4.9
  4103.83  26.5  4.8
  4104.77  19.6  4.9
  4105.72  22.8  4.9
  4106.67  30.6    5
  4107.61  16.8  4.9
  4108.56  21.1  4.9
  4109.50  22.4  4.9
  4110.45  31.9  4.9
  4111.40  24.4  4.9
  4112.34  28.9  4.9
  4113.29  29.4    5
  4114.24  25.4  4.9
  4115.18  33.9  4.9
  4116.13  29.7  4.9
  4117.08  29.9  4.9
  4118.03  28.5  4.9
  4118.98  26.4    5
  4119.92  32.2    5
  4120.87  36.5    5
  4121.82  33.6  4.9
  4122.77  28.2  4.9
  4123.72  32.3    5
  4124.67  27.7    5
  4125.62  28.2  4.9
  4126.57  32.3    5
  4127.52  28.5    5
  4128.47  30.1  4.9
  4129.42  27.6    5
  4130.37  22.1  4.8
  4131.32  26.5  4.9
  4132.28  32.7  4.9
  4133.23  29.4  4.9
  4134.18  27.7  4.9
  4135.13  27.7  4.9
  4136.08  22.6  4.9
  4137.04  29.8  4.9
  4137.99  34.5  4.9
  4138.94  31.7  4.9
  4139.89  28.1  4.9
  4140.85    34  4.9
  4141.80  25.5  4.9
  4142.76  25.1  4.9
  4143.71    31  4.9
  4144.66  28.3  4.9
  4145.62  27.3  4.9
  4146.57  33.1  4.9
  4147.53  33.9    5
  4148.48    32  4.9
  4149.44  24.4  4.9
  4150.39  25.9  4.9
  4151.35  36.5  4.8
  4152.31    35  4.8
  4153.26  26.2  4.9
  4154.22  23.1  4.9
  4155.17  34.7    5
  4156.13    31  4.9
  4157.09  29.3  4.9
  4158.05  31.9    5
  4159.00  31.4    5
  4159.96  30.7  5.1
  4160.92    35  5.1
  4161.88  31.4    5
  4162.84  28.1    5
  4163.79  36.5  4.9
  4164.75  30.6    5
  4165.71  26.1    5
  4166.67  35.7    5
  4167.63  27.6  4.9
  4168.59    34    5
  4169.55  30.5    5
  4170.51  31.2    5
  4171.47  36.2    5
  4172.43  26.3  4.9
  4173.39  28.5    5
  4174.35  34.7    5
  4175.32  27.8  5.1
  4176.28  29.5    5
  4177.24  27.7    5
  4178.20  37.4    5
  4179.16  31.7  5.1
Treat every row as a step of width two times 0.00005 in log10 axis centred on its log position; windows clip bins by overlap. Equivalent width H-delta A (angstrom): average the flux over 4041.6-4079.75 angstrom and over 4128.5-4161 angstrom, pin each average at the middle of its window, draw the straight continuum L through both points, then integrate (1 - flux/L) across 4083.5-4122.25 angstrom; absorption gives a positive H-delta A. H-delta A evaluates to 2.3 angstrom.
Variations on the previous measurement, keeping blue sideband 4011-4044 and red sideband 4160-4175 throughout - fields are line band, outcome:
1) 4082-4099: 1.9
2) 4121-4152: 2.0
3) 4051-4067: 1.0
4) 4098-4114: 3.1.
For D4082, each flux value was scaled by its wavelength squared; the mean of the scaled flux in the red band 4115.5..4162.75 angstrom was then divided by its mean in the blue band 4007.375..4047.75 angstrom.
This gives 1.01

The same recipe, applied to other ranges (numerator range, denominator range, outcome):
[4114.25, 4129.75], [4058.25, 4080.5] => 1.08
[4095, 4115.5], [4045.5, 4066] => 0.87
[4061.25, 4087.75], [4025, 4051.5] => 0.91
